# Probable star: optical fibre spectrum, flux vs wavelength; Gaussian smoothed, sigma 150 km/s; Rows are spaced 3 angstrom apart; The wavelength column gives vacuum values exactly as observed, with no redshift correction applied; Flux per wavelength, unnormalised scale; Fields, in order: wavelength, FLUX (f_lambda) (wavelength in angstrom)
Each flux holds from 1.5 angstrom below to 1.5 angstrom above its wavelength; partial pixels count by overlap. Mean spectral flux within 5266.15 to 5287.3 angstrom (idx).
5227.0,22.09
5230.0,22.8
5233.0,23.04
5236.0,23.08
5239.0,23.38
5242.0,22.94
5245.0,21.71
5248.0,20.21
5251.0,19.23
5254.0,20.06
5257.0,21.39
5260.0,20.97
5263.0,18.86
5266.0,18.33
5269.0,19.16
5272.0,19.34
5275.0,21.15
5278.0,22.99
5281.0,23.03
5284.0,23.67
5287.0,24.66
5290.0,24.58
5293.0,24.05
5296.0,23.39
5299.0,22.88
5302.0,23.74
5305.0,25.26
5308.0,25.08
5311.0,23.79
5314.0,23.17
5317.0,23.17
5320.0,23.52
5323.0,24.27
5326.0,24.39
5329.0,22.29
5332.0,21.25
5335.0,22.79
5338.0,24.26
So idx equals 21.6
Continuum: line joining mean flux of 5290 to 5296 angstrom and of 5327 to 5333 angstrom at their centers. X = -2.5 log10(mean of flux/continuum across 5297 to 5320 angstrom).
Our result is -0.03 mag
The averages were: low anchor 24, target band 23.8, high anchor 22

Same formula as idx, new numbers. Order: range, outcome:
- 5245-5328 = 22.4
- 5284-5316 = 24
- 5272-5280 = 21.6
